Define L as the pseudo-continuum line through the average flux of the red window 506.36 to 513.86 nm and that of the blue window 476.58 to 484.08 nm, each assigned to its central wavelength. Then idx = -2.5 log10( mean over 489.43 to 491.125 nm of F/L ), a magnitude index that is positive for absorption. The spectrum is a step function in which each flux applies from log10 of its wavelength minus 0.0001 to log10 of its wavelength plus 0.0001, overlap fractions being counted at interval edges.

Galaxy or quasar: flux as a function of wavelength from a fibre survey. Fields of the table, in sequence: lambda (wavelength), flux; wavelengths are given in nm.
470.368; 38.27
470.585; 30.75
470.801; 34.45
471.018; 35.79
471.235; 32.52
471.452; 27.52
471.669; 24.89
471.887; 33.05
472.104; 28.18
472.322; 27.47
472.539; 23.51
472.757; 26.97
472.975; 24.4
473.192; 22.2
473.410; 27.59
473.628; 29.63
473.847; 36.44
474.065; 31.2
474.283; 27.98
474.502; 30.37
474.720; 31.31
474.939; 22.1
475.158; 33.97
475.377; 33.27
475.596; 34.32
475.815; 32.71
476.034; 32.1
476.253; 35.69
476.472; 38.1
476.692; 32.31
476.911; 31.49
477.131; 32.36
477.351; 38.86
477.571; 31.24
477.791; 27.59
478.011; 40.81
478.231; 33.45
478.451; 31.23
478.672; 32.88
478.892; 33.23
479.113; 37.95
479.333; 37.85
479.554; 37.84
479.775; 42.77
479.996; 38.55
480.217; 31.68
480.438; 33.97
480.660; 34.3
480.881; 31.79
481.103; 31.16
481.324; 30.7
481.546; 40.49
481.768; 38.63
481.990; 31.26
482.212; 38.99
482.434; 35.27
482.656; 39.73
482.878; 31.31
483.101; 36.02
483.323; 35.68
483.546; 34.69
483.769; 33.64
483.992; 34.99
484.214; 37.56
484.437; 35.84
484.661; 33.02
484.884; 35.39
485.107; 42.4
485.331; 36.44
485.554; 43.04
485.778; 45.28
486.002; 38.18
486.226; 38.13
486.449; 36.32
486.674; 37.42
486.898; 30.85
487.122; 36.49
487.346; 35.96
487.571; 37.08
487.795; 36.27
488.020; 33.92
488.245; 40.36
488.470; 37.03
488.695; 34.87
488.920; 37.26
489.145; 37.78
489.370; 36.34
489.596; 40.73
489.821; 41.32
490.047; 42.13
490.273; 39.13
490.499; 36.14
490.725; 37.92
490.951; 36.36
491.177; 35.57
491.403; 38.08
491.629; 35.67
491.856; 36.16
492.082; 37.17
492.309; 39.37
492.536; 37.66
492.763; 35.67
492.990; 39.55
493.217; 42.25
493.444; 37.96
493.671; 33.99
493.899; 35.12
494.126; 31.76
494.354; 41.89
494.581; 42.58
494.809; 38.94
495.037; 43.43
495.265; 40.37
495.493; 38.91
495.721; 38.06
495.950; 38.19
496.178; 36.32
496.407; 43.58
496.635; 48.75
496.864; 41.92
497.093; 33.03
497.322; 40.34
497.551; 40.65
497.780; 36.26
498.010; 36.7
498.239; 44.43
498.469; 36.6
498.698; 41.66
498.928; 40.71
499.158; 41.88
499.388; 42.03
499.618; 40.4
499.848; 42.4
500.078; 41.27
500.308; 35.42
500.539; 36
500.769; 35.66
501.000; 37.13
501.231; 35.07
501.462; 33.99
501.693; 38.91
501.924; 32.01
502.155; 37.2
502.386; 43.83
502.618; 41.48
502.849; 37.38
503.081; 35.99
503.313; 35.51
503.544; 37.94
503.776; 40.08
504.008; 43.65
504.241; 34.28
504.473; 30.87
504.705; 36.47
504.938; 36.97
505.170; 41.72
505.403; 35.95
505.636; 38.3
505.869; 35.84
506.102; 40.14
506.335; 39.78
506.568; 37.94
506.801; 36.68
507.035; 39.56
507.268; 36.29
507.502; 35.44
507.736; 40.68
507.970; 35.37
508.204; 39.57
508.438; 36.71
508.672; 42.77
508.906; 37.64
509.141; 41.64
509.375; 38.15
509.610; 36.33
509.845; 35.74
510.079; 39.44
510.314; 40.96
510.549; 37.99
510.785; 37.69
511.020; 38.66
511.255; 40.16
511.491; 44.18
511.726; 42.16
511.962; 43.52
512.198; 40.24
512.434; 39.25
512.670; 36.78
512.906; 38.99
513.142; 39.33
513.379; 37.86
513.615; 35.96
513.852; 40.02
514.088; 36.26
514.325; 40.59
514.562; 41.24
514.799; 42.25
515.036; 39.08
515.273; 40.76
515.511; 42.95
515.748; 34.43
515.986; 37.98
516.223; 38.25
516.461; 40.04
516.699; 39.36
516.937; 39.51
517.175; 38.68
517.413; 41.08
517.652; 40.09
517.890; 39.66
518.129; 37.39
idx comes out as -0.08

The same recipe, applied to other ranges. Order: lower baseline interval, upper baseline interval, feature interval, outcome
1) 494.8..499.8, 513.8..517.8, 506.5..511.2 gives 0.04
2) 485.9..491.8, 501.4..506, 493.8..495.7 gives -0.05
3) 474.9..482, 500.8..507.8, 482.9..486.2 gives -0.06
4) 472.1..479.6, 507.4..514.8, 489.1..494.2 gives -0.08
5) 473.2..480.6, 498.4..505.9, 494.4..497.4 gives -0.10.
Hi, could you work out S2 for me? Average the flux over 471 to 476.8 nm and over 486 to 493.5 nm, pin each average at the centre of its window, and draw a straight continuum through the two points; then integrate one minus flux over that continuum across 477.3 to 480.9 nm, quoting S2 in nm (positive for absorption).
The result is -0.283 nm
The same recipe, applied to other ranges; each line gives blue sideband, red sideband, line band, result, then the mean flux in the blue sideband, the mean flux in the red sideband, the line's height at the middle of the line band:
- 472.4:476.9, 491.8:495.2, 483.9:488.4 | -0.26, 30.3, 38.3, 35.2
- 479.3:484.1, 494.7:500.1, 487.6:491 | 0.00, 35.5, 40.3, 37.8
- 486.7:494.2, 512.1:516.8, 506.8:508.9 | 0.02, 37.1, 39.1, 38.5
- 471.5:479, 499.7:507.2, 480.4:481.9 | -0.10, 30.9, 37.7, 32.4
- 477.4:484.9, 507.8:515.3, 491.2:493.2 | -0.05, 35.1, 39.3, 36.6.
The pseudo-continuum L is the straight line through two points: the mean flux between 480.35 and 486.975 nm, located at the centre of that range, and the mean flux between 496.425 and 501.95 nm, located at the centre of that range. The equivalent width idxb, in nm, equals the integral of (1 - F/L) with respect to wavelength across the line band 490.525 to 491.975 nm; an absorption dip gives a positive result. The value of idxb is 0.037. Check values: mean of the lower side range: 36.1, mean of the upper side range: 39.1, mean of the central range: 36.6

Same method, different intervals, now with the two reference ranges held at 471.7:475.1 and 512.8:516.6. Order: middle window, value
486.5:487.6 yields -0.13 nm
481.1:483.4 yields -0.38 nm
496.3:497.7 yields -0.28 nm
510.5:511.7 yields -0.06 nm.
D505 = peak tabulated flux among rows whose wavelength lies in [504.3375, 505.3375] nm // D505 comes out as 41.72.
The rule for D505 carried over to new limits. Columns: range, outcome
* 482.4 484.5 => 39.73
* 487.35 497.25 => 48.75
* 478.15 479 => 33.45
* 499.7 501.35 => 42.4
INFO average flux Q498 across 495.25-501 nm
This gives 39.6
